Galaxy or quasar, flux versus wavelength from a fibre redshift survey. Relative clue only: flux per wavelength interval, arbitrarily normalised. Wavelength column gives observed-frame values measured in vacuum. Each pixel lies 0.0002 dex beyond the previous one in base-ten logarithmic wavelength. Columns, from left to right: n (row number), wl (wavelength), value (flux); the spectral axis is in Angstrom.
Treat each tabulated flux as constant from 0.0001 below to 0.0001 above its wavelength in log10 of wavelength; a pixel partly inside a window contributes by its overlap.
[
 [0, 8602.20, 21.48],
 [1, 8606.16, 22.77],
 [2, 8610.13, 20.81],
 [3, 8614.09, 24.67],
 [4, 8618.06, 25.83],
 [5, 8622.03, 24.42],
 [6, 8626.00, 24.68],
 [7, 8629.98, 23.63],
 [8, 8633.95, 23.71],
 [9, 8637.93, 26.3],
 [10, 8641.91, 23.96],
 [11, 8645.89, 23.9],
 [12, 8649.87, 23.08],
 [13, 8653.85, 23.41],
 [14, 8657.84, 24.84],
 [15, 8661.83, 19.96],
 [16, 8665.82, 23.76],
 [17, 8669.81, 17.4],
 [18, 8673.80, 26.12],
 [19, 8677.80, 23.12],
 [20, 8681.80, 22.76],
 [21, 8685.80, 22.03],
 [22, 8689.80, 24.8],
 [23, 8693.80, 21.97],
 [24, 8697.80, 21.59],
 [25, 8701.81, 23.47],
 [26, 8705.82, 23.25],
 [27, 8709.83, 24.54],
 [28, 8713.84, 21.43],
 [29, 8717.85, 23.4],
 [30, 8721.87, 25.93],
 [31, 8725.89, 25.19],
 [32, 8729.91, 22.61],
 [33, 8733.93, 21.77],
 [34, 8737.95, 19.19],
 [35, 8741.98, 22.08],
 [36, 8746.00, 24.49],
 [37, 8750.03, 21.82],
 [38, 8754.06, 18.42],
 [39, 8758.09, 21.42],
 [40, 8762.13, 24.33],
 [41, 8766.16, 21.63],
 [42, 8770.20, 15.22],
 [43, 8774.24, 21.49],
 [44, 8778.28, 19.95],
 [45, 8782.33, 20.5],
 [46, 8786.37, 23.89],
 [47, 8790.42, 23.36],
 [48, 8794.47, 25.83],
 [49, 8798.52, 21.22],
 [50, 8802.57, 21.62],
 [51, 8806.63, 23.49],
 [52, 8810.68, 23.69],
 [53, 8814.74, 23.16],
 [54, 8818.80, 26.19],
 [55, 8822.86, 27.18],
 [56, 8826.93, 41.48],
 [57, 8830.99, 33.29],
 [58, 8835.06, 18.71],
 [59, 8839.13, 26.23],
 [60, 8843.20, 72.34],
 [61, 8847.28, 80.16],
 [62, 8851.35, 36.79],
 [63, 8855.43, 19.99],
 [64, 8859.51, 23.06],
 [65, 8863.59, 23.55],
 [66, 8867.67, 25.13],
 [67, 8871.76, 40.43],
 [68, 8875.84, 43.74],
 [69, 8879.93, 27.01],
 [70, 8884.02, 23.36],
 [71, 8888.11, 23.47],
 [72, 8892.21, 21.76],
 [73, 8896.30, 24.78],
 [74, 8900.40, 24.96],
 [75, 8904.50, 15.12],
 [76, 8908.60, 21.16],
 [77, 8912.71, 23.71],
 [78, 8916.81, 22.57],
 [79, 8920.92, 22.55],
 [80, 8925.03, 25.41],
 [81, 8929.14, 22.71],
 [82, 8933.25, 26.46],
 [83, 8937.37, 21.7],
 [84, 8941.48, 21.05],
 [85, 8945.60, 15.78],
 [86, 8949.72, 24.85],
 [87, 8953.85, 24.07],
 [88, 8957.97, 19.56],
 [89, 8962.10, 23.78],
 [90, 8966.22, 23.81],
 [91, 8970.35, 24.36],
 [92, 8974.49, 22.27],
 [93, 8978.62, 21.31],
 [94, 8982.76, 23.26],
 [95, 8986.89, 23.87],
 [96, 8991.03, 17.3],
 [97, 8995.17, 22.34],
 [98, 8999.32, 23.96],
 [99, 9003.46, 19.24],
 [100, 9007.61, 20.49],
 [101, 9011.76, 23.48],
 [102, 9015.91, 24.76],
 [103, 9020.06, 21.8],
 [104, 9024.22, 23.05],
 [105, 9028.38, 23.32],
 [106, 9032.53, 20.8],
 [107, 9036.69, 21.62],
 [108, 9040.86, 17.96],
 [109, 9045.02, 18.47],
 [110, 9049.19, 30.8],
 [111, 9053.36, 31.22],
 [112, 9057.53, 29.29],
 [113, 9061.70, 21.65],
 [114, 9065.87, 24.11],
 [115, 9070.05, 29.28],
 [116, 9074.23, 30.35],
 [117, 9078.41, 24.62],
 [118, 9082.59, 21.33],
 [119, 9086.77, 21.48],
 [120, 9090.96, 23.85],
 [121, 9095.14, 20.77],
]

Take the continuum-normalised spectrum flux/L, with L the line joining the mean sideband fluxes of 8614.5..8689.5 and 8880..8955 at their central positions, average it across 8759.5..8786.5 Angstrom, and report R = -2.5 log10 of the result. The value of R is 0.11 mag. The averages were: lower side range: 23.5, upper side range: 22.6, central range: 20.8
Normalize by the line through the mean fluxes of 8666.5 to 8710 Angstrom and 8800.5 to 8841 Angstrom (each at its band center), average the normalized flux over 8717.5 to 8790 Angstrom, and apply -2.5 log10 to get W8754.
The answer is 0.13 mag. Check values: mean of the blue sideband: 22.8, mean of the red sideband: 26.5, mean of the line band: 21.8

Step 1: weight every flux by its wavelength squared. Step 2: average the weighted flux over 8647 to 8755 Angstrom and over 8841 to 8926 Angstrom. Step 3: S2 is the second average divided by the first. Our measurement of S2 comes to 1.4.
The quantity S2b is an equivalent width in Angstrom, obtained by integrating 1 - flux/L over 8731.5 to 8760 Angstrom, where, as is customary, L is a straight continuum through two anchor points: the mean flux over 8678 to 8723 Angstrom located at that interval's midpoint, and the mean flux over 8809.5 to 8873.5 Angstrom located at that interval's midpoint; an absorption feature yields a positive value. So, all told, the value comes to 5.6 Angstrom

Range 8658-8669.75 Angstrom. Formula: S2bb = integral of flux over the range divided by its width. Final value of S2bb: 21.6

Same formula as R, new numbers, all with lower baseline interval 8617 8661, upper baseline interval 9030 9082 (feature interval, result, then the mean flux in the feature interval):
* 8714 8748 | 0.06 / 23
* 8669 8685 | 0.07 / 22.7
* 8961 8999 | 0.10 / 22.5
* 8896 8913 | 0.15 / 21.5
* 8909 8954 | 0.09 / 22.7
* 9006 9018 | 0.08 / 23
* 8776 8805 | 0.10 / 22.3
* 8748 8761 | 0.17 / 20.8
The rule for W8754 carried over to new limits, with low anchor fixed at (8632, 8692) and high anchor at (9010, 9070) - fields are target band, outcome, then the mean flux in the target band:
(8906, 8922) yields 0.07 mag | 22.2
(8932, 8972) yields 0.06 mag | 22.4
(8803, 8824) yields -0.04 mag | 24.4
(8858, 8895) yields -0.18 mag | 28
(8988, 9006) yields 0.15 mag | 20.9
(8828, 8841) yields -0.16 mag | 27.2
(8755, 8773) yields 0.14 mag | 20.6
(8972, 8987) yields 0.06 mag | 22.6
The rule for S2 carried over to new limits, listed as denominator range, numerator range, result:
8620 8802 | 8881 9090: 1.08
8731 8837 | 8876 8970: 1.03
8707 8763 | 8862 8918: 1.18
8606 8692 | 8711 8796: 0.96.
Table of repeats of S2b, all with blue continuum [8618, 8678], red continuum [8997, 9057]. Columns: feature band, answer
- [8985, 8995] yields 1.0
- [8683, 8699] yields 0.6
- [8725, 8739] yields 0.8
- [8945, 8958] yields 0.7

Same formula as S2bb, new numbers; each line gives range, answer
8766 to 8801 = 21.4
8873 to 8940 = 24.6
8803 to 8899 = 31.5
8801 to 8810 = 22.8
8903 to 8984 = 22.3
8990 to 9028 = 22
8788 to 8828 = 25.3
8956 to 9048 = 21.9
